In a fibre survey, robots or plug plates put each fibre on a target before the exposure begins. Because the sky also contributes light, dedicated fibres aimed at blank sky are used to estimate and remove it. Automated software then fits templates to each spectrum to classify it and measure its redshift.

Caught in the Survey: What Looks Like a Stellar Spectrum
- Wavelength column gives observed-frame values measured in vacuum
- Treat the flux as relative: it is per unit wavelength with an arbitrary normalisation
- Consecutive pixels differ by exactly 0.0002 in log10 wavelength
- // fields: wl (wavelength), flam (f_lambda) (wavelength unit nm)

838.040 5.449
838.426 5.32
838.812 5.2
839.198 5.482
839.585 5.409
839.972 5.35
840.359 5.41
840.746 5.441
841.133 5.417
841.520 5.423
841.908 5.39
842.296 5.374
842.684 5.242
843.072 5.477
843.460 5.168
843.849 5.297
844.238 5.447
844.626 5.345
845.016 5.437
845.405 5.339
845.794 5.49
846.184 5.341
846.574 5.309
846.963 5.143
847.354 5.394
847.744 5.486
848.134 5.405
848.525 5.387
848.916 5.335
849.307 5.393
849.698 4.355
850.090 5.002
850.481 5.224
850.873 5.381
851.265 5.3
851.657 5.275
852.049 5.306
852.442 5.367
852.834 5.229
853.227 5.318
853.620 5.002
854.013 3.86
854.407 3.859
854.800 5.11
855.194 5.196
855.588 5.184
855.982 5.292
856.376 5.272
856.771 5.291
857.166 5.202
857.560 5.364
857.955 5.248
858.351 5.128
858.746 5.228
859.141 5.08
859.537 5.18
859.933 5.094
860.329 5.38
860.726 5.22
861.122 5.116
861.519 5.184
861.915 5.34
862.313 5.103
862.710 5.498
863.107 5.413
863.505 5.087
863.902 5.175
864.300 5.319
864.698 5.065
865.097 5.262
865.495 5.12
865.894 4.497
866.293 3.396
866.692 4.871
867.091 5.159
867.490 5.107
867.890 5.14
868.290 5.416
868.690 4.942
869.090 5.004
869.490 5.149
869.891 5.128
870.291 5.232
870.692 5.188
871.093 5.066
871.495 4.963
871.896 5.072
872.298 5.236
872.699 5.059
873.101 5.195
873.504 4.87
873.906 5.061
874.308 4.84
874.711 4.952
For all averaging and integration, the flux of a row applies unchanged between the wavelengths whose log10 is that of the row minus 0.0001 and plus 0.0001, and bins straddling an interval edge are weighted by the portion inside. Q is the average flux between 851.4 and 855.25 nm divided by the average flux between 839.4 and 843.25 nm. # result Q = 0.9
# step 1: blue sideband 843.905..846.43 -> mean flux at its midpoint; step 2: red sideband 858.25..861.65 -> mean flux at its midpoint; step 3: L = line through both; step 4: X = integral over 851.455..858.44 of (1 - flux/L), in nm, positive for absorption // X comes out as 0.22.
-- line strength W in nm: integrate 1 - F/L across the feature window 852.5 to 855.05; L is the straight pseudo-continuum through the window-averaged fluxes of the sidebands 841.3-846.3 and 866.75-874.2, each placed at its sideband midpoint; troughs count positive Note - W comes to 0.24 nm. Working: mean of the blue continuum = 5.37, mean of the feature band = 4.77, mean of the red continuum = 5.1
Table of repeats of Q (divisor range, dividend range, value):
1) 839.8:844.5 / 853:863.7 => 0.95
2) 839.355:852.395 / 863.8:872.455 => 0.94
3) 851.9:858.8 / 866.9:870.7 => 1.01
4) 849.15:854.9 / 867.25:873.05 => 1.03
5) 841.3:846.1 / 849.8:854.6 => 0.93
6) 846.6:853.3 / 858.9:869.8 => 0.97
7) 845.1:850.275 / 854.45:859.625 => 0.98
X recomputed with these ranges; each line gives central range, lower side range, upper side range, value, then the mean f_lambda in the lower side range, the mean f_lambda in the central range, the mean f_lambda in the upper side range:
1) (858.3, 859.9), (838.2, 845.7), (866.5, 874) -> 0.017 nm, 5.37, 5.15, 5.1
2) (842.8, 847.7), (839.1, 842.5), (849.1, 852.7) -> -0.041 nm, 5.41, 5.35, 5.18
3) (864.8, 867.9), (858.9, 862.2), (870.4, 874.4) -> 0.196 nm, 5.2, 4.81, 5.06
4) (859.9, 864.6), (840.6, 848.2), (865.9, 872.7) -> -0.136 nm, 5.37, 5.25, 4.99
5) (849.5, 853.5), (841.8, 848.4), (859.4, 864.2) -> 0.104 nm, 5.36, 5.17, 5.24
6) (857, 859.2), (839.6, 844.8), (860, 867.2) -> -0.031 nm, 5.37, 5.22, 5.07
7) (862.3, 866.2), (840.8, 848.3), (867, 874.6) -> 0.041 nm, 5.37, 5.11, 5.09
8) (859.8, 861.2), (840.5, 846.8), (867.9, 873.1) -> 0.000 nm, 5.37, 5.21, 5.13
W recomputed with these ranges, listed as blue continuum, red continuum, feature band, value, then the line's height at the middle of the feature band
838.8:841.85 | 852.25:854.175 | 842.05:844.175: 0.00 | 5.31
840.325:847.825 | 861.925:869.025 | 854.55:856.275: 0.01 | 5.19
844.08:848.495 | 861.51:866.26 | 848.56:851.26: 0.09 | 5.32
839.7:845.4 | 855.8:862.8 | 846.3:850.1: 0.06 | 5.32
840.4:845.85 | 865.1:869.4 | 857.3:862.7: -0.19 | 5.04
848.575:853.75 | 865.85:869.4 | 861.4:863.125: -0.11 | 4.97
